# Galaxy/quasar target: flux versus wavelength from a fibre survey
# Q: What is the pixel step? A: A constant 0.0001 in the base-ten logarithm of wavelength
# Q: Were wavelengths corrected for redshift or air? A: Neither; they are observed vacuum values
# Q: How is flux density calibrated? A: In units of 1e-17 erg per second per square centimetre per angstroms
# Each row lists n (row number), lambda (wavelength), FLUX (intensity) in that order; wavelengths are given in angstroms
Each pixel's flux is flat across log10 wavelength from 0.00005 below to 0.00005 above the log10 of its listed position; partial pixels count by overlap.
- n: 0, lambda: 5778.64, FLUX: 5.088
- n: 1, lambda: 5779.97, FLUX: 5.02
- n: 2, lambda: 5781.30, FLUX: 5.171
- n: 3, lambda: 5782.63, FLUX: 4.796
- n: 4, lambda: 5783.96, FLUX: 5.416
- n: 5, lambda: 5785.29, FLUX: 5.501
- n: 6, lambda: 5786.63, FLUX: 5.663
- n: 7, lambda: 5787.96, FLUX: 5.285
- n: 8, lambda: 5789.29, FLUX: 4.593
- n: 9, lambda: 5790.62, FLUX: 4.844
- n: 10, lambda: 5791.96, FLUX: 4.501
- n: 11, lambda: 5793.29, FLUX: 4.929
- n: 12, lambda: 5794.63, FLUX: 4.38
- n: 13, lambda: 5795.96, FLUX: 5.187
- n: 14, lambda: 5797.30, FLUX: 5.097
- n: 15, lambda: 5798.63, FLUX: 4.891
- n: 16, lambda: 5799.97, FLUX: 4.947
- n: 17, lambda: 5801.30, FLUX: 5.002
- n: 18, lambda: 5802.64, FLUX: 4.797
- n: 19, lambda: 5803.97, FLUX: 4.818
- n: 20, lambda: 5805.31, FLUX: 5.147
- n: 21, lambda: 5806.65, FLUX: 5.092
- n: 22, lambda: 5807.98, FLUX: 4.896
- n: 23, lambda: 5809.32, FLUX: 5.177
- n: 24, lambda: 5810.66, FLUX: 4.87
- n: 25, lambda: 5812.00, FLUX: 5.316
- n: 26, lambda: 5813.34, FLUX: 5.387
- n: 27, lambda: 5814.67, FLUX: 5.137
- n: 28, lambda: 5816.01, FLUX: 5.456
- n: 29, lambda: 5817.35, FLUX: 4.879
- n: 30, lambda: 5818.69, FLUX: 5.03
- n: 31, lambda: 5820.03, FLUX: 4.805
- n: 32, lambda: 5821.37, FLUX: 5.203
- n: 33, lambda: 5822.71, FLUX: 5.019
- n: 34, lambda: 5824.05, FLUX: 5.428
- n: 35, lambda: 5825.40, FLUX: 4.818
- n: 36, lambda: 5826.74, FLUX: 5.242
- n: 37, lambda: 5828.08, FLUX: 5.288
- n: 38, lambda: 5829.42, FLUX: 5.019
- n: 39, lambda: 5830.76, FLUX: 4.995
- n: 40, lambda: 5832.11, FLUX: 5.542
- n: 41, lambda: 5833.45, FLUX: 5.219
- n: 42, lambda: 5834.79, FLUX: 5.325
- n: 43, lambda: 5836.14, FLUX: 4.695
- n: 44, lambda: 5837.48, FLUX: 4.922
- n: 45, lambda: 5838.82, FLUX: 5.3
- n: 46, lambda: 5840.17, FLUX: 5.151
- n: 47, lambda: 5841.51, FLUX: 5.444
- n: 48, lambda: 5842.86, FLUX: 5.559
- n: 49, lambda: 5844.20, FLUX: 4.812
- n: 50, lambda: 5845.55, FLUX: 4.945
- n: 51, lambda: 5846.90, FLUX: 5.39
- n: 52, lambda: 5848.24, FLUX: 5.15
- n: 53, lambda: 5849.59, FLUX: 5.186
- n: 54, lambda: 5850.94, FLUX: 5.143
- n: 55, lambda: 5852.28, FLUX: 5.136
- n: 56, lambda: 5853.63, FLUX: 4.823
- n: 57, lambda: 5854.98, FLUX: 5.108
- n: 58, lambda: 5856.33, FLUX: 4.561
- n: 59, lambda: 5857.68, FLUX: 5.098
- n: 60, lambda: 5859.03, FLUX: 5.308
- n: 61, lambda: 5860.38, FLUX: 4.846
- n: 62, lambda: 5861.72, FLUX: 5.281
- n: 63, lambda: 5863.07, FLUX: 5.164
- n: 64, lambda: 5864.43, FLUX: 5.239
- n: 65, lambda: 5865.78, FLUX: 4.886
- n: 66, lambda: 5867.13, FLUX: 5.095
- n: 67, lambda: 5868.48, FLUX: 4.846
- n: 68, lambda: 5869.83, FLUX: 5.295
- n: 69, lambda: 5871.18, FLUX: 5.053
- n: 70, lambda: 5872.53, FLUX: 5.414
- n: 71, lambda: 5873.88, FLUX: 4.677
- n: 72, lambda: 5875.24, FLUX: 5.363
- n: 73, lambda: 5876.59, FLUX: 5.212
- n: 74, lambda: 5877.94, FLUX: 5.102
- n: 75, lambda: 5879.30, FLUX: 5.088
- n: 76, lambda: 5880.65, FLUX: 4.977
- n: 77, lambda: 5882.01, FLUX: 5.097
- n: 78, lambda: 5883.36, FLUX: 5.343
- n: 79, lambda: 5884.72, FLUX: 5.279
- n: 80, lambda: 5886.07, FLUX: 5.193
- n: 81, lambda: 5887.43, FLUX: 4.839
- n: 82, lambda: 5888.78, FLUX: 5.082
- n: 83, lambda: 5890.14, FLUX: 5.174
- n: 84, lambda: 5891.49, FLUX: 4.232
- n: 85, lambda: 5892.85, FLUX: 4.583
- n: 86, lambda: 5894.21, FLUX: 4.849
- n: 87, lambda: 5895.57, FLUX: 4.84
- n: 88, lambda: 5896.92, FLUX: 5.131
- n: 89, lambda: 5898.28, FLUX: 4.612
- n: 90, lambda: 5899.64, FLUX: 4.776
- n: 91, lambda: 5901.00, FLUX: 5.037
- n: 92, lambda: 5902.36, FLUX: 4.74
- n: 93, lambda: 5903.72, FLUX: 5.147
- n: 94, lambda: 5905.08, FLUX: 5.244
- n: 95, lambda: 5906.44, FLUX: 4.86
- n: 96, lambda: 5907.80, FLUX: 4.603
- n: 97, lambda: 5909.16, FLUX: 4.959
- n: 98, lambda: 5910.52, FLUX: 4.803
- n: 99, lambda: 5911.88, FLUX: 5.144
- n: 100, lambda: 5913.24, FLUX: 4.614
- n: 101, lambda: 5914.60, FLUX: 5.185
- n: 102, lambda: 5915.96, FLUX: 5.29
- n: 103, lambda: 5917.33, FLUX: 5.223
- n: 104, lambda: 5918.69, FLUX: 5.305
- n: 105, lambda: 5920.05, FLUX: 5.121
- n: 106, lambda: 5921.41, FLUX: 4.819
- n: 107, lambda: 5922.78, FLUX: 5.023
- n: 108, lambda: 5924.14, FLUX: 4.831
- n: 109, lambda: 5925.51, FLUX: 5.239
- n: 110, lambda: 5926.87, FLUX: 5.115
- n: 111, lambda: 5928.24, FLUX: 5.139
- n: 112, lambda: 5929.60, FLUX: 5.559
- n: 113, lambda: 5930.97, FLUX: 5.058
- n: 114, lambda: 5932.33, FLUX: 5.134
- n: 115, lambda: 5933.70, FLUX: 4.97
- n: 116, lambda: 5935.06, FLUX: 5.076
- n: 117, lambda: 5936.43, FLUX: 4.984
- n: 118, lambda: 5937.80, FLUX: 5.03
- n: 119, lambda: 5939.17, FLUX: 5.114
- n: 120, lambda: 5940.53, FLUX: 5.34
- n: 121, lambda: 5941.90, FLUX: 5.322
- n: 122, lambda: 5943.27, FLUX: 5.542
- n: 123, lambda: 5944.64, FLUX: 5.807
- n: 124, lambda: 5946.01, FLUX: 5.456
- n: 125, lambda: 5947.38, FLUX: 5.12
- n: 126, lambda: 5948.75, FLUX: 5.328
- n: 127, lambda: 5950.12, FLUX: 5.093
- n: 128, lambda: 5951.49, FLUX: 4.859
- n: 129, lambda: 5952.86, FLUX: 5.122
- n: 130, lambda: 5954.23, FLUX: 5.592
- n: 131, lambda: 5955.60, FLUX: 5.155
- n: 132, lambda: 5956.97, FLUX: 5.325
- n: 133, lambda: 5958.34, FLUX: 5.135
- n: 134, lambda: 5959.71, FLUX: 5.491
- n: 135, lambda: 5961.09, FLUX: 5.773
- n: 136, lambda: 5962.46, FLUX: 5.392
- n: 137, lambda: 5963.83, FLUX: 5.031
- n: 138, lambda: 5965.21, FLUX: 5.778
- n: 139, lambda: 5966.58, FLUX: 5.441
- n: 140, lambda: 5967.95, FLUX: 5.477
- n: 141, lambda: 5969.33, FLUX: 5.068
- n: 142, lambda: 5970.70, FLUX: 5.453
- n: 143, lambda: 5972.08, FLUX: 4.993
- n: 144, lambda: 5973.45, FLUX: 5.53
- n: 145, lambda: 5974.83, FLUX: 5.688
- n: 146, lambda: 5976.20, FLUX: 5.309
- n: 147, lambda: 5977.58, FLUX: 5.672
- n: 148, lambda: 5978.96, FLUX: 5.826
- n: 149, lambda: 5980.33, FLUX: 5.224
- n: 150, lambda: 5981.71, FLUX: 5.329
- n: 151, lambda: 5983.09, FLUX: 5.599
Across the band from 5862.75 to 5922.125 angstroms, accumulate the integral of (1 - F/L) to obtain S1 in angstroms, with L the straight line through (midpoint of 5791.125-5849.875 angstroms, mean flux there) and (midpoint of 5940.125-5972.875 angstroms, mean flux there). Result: 2.3 angstroms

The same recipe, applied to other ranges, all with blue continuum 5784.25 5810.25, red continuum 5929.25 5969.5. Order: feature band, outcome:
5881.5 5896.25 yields 0.6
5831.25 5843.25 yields -0.4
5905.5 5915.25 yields 0.6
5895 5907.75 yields 0.7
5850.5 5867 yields 0.2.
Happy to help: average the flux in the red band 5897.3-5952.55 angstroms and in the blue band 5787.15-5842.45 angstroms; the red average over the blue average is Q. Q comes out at 1.01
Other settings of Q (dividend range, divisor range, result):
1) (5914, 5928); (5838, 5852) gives 0.98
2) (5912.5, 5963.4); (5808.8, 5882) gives 1.02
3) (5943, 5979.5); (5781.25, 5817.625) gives 1.07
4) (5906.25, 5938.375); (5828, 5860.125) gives 0.99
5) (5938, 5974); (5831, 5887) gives 1.04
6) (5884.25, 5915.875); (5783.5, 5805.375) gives 0.98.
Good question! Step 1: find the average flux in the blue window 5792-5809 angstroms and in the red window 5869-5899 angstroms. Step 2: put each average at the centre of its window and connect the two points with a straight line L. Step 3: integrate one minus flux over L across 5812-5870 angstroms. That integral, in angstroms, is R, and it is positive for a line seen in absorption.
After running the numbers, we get -1.8 angstroms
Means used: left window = 4.92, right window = 5.02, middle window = 5.12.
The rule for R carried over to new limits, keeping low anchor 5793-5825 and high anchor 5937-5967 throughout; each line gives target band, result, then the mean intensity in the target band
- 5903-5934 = 1.2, 5.06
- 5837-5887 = 0.2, 5.12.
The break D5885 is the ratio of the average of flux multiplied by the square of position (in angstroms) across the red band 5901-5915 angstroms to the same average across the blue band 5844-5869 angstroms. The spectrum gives 0.99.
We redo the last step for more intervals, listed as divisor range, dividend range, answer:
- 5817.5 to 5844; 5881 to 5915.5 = 0.98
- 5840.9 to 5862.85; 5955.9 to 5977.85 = 1.10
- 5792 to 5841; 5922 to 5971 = 1.09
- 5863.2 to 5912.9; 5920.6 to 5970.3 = 1.07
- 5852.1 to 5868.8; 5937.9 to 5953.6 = 1.08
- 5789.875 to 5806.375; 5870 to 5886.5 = 1.09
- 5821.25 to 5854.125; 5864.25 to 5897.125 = 0.99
